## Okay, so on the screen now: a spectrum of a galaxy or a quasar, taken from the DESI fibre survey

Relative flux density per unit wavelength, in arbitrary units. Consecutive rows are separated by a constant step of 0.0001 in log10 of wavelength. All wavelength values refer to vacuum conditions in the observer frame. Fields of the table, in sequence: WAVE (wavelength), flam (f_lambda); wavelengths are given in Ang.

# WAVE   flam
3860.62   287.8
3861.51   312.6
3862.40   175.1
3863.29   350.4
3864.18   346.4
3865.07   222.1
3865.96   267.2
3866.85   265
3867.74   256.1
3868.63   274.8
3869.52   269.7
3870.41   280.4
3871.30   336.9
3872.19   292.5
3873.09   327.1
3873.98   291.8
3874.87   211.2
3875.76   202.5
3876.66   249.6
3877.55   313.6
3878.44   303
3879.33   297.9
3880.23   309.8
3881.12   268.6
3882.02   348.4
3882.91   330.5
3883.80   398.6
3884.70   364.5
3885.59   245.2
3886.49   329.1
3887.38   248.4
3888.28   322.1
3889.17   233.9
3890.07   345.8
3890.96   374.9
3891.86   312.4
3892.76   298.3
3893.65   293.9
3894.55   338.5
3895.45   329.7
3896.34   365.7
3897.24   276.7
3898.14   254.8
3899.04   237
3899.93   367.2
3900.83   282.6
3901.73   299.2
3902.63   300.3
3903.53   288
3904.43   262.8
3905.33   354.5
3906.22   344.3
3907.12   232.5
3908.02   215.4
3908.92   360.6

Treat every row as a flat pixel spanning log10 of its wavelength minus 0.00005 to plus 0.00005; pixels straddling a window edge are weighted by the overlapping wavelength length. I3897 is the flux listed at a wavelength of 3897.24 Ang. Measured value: 276.7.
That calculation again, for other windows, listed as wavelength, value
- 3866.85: 265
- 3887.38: 248.4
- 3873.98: 291.8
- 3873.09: 327.1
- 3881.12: 268.6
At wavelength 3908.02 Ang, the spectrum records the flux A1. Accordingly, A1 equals 215.4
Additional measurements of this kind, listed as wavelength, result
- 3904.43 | 262.8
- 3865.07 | 222.1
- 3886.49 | 329.1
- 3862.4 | 175.1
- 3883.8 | 398.6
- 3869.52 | 269.7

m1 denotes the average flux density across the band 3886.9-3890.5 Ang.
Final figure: 288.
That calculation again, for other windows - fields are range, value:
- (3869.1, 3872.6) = 295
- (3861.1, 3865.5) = 281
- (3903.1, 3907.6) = 296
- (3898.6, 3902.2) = 297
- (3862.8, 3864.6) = 344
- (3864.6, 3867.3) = 252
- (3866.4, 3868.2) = 261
